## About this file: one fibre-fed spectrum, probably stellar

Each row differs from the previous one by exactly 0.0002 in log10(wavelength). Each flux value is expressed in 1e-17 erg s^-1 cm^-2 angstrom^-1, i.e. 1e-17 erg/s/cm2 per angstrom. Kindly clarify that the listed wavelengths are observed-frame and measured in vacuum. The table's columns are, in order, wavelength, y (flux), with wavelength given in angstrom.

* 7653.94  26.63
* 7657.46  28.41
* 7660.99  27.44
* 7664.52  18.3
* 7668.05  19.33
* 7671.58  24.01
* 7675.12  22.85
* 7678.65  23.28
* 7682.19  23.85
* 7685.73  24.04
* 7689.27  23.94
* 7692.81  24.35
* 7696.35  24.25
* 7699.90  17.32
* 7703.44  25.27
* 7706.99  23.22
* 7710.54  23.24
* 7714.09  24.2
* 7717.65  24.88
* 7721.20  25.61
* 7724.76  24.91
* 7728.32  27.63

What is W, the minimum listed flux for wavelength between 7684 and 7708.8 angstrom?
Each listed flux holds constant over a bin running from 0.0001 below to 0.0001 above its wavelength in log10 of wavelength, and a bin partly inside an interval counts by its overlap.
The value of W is 17.32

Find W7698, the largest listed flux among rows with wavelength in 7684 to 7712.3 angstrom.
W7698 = 25.27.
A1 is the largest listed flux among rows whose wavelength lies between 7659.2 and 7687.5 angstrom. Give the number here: 27.44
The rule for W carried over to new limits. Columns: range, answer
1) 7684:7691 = 23.94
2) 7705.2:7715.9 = 23.22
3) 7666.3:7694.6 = 19.33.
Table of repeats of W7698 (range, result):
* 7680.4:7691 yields 24.04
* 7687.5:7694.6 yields 24.35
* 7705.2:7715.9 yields 24.2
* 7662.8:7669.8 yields 19.33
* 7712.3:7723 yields 25.61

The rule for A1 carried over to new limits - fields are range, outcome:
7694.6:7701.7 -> 24.25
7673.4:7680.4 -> 23.28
